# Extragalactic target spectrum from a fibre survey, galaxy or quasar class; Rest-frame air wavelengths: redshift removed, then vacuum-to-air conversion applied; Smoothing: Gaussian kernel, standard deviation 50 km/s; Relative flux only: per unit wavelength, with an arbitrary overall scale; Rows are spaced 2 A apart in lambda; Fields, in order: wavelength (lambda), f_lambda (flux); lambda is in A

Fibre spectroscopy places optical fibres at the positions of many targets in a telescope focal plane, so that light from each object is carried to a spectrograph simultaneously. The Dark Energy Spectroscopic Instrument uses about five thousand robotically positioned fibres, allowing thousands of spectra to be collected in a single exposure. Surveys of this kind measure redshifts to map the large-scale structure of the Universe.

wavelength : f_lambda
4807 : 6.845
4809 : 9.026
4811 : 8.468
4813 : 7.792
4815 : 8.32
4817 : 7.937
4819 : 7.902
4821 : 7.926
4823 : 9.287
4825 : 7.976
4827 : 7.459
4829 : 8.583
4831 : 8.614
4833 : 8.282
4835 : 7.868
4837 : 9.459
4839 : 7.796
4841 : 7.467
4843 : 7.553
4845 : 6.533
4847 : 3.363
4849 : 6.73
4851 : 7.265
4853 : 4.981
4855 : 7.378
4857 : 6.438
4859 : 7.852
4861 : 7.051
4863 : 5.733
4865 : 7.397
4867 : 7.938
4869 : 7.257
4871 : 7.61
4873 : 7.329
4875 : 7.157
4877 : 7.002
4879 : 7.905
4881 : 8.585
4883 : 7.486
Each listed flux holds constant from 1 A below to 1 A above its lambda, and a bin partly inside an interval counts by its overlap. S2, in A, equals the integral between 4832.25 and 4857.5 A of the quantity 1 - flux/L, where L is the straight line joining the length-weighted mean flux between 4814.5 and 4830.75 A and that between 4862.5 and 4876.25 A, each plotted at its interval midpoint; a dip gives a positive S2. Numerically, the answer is 2.4 A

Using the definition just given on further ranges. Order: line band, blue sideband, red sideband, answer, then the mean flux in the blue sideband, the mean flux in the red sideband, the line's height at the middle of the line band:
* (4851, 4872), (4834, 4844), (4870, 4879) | 1.7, 8.03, 7.34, 7.6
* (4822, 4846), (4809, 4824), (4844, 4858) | -3.0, 8.29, 6.1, 7.18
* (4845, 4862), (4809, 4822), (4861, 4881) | 2.6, 8.13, 7.31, 7.57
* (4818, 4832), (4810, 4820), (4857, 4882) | -0.5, 8.08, 7.36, 7.95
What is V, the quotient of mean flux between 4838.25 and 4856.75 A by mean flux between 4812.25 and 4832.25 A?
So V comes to 0.8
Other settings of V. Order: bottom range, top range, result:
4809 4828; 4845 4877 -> 0.83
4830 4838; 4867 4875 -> 0.87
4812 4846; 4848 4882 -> 0.89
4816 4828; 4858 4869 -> 0.89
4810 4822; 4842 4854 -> 0.75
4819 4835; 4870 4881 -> 0.91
